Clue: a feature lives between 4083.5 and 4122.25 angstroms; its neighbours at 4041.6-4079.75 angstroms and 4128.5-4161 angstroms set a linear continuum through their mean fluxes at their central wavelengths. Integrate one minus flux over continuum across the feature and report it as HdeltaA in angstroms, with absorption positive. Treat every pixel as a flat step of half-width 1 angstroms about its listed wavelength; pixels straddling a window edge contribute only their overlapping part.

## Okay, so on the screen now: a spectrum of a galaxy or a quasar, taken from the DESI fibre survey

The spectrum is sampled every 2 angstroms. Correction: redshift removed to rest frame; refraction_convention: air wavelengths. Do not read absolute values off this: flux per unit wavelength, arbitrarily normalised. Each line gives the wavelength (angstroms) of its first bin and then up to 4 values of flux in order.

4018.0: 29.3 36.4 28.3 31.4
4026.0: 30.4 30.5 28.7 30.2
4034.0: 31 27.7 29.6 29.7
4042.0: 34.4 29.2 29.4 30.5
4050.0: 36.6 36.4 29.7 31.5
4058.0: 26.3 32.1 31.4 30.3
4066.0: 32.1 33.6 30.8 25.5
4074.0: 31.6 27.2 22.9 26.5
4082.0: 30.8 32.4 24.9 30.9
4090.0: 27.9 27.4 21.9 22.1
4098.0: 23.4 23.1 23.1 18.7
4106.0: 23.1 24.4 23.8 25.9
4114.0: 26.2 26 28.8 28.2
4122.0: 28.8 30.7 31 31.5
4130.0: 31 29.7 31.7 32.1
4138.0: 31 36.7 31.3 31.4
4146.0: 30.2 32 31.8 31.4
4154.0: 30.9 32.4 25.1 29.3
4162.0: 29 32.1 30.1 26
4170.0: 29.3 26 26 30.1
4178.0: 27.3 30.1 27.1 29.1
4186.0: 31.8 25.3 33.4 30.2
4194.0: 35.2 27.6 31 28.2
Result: 6.79 angstroms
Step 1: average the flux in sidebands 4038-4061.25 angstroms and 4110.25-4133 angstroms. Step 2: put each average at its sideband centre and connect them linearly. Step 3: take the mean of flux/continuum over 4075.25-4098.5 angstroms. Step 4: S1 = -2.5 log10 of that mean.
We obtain 0.131 mag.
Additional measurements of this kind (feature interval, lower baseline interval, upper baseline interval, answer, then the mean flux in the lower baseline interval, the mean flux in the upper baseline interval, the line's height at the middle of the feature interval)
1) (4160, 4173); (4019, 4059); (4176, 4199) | 0.044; 30.9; 29.8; 30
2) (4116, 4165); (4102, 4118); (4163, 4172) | -0.149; 24.3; 29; 26.8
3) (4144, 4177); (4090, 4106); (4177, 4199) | -0.068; 23.1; 29.8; 27.8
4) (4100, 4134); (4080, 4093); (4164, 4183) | 0.065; 28.9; 28.2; 28.6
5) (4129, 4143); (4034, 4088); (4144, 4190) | -0.083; 30.1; 29.3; 29.6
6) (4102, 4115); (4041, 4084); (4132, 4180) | 0.270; 30.5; 30.1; 30.3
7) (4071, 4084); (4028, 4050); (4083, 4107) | -0.048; 30.4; 24.9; 26.6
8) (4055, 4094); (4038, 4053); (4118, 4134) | 0.084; 32.1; 30.1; 31.4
